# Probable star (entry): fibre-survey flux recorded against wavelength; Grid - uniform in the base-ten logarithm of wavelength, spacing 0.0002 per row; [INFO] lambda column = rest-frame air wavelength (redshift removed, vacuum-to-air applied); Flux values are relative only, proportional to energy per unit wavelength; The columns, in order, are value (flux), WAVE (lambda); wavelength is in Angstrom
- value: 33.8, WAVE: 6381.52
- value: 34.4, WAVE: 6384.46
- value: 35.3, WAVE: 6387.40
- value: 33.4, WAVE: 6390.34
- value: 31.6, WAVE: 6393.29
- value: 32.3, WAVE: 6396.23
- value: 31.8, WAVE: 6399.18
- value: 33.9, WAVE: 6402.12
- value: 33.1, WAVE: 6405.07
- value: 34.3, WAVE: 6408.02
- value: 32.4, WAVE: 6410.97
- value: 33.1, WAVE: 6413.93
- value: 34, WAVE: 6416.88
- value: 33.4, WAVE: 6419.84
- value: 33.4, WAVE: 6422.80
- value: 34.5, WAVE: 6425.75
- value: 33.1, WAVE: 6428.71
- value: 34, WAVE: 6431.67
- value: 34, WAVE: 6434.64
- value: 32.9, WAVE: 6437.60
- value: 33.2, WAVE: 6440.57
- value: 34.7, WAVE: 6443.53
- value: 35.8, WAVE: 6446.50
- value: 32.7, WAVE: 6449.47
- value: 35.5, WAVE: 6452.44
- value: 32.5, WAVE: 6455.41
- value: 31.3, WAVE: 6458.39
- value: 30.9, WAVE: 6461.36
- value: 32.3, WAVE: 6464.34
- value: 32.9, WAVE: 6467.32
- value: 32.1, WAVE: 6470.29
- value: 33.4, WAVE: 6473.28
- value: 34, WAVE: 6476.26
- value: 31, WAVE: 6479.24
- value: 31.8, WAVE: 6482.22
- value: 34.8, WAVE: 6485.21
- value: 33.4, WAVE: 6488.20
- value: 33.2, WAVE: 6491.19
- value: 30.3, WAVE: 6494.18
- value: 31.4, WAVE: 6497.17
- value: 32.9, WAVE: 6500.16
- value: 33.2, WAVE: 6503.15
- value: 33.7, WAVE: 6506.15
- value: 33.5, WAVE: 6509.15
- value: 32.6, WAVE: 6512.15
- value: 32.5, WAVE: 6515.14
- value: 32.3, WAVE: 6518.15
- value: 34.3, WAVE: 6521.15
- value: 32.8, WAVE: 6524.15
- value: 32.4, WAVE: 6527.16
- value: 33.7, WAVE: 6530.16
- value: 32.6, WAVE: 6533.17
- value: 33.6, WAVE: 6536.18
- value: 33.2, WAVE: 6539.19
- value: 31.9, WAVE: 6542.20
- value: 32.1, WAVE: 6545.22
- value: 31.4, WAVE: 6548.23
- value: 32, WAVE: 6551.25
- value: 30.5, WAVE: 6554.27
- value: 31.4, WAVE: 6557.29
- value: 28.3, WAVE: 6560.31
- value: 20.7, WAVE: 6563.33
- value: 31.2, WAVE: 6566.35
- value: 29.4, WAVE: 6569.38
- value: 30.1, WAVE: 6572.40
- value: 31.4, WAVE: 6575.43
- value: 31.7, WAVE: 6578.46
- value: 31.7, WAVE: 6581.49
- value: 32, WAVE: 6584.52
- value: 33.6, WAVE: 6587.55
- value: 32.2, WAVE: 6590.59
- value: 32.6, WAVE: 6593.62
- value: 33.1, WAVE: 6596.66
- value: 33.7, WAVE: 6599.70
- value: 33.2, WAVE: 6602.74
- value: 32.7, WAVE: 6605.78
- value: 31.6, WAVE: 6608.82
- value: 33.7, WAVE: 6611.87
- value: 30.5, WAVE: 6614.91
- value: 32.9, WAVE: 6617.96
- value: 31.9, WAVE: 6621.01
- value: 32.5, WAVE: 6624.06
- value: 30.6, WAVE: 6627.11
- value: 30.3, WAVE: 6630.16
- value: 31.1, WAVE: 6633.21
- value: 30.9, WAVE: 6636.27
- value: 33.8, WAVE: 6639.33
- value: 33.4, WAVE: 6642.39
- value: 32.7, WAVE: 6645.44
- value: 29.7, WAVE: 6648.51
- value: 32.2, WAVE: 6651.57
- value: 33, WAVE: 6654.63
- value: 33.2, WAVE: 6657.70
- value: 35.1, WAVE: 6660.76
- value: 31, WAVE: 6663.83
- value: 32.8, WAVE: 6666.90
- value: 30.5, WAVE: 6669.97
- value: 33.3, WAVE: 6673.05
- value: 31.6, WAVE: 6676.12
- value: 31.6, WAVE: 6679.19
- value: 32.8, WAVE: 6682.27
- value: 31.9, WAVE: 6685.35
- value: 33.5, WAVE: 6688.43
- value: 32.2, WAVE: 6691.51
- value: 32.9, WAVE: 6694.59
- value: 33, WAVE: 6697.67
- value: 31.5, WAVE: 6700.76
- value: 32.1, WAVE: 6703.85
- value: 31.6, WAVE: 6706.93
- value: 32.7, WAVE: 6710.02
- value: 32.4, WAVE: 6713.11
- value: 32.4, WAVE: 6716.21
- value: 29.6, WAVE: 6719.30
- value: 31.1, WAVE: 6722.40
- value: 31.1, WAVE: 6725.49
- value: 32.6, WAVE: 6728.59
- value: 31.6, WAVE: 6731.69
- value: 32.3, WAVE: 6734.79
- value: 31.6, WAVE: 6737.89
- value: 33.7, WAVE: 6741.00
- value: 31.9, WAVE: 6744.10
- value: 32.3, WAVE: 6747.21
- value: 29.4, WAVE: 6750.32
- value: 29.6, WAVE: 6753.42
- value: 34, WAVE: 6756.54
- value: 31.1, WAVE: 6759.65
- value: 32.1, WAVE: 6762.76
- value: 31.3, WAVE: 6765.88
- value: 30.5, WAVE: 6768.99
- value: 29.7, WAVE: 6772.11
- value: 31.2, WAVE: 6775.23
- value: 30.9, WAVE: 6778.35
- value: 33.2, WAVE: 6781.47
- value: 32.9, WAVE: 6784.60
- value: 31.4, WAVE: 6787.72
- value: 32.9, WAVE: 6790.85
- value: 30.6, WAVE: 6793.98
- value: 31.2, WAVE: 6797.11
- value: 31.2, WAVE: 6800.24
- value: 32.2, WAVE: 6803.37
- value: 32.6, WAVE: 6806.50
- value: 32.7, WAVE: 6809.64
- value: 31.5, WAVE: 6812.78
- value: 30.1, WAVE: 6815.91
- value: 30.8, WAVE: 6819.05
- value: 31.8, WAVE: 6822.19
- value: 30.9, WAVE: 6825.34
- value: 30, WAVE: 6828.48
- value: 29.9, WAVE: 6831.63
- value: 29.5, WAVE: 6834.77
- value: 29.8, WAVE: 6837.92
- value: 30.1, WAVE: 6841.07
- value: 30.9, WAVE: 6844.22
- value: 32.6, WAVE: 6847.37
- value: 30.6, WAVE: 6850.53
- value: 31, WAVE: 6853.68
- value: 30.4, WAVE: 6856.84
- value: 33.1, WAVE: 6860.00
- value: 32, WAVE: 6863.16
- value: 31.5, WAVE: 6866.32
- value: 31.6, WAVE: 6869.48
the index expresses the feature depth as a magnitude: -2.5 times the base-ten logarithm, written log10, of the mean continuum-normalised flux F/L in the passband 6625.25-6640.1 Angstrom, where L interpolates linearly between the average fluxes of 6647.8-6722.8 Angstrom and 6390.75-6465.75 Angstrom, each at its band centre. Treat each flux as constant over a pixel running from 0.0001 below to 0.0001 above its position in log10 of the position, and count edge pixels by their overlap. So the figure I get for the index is 0.04 mag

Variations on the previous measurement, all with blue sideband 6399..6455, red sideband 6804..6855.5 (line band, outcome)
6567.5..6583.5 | 0.061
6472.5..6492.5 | 0.008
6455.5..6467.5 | 0.056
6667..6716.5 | -0.013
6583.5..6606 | -0.012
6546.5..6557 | 0.052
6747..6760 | 0.010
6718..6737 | 0.008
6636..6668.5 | -0.014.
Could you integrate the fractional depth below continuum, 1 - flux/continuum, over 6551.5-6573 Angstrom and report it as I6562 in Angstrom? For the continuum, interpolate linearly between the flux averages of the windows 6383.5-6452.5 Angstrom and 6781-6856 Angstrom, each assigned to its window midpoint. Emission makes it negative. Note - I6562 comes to 2.5 Angstrom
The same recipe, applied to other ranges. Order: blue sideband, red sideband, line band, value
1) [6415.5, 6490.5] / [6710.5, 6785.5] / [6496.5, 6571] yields 2.4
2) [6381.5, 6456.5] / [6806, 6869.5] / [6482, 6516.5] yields 0.3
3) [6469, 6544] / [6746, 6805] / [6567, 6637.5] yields 1.0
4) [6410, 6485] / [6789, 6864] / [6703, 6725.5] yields 0.1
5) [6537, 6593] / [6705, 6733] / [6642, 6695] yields -1.6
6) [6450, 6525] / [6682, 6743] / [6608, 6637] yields 0.7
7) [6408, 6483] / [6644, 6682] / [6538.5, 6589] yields 3.1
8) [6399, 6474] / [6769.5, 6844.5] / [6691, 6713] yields -0.4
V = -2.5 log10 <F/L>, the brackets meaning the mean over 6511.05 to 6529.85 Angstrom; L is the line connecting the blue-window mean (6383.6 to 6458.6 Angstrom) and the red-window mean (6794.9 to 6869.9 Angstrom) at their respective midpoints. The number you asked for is 0.00 mag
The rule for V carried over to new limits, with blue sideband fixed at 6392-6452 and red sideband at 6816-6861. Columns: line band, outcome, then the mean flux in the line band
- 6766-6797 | -0.011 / 31.5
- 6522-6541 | -0.011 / 33.1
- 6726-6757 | -0.014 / 31.8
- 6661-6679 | -0.007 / 32.1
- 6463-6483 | 0.020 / 32.5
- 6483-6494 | -0.007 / 33.2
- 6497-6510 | -0.005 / 33.1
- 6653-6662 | -0.059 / 33.7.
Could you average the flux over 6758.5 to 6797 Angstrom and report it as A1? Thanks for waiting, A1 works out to 31.5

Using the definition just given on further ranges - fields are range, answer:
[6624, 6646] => 31.9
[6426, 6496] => 33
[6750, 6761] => 31.2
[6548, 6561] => 30.8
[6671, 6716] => 32.3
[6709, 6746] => 31.9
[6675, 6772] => 31.8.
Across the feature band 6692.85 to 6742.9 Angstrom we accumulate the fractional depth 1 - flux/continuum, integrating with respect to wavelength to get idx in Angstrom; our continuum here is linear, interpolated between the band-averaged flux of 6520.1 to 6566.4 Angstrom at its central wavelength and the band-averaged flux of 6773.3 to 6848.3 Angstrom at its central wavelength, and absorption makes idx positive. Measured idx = -1.1 Angstrom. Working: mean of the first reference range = 31.4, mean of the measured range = 32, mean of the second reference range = 31.3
